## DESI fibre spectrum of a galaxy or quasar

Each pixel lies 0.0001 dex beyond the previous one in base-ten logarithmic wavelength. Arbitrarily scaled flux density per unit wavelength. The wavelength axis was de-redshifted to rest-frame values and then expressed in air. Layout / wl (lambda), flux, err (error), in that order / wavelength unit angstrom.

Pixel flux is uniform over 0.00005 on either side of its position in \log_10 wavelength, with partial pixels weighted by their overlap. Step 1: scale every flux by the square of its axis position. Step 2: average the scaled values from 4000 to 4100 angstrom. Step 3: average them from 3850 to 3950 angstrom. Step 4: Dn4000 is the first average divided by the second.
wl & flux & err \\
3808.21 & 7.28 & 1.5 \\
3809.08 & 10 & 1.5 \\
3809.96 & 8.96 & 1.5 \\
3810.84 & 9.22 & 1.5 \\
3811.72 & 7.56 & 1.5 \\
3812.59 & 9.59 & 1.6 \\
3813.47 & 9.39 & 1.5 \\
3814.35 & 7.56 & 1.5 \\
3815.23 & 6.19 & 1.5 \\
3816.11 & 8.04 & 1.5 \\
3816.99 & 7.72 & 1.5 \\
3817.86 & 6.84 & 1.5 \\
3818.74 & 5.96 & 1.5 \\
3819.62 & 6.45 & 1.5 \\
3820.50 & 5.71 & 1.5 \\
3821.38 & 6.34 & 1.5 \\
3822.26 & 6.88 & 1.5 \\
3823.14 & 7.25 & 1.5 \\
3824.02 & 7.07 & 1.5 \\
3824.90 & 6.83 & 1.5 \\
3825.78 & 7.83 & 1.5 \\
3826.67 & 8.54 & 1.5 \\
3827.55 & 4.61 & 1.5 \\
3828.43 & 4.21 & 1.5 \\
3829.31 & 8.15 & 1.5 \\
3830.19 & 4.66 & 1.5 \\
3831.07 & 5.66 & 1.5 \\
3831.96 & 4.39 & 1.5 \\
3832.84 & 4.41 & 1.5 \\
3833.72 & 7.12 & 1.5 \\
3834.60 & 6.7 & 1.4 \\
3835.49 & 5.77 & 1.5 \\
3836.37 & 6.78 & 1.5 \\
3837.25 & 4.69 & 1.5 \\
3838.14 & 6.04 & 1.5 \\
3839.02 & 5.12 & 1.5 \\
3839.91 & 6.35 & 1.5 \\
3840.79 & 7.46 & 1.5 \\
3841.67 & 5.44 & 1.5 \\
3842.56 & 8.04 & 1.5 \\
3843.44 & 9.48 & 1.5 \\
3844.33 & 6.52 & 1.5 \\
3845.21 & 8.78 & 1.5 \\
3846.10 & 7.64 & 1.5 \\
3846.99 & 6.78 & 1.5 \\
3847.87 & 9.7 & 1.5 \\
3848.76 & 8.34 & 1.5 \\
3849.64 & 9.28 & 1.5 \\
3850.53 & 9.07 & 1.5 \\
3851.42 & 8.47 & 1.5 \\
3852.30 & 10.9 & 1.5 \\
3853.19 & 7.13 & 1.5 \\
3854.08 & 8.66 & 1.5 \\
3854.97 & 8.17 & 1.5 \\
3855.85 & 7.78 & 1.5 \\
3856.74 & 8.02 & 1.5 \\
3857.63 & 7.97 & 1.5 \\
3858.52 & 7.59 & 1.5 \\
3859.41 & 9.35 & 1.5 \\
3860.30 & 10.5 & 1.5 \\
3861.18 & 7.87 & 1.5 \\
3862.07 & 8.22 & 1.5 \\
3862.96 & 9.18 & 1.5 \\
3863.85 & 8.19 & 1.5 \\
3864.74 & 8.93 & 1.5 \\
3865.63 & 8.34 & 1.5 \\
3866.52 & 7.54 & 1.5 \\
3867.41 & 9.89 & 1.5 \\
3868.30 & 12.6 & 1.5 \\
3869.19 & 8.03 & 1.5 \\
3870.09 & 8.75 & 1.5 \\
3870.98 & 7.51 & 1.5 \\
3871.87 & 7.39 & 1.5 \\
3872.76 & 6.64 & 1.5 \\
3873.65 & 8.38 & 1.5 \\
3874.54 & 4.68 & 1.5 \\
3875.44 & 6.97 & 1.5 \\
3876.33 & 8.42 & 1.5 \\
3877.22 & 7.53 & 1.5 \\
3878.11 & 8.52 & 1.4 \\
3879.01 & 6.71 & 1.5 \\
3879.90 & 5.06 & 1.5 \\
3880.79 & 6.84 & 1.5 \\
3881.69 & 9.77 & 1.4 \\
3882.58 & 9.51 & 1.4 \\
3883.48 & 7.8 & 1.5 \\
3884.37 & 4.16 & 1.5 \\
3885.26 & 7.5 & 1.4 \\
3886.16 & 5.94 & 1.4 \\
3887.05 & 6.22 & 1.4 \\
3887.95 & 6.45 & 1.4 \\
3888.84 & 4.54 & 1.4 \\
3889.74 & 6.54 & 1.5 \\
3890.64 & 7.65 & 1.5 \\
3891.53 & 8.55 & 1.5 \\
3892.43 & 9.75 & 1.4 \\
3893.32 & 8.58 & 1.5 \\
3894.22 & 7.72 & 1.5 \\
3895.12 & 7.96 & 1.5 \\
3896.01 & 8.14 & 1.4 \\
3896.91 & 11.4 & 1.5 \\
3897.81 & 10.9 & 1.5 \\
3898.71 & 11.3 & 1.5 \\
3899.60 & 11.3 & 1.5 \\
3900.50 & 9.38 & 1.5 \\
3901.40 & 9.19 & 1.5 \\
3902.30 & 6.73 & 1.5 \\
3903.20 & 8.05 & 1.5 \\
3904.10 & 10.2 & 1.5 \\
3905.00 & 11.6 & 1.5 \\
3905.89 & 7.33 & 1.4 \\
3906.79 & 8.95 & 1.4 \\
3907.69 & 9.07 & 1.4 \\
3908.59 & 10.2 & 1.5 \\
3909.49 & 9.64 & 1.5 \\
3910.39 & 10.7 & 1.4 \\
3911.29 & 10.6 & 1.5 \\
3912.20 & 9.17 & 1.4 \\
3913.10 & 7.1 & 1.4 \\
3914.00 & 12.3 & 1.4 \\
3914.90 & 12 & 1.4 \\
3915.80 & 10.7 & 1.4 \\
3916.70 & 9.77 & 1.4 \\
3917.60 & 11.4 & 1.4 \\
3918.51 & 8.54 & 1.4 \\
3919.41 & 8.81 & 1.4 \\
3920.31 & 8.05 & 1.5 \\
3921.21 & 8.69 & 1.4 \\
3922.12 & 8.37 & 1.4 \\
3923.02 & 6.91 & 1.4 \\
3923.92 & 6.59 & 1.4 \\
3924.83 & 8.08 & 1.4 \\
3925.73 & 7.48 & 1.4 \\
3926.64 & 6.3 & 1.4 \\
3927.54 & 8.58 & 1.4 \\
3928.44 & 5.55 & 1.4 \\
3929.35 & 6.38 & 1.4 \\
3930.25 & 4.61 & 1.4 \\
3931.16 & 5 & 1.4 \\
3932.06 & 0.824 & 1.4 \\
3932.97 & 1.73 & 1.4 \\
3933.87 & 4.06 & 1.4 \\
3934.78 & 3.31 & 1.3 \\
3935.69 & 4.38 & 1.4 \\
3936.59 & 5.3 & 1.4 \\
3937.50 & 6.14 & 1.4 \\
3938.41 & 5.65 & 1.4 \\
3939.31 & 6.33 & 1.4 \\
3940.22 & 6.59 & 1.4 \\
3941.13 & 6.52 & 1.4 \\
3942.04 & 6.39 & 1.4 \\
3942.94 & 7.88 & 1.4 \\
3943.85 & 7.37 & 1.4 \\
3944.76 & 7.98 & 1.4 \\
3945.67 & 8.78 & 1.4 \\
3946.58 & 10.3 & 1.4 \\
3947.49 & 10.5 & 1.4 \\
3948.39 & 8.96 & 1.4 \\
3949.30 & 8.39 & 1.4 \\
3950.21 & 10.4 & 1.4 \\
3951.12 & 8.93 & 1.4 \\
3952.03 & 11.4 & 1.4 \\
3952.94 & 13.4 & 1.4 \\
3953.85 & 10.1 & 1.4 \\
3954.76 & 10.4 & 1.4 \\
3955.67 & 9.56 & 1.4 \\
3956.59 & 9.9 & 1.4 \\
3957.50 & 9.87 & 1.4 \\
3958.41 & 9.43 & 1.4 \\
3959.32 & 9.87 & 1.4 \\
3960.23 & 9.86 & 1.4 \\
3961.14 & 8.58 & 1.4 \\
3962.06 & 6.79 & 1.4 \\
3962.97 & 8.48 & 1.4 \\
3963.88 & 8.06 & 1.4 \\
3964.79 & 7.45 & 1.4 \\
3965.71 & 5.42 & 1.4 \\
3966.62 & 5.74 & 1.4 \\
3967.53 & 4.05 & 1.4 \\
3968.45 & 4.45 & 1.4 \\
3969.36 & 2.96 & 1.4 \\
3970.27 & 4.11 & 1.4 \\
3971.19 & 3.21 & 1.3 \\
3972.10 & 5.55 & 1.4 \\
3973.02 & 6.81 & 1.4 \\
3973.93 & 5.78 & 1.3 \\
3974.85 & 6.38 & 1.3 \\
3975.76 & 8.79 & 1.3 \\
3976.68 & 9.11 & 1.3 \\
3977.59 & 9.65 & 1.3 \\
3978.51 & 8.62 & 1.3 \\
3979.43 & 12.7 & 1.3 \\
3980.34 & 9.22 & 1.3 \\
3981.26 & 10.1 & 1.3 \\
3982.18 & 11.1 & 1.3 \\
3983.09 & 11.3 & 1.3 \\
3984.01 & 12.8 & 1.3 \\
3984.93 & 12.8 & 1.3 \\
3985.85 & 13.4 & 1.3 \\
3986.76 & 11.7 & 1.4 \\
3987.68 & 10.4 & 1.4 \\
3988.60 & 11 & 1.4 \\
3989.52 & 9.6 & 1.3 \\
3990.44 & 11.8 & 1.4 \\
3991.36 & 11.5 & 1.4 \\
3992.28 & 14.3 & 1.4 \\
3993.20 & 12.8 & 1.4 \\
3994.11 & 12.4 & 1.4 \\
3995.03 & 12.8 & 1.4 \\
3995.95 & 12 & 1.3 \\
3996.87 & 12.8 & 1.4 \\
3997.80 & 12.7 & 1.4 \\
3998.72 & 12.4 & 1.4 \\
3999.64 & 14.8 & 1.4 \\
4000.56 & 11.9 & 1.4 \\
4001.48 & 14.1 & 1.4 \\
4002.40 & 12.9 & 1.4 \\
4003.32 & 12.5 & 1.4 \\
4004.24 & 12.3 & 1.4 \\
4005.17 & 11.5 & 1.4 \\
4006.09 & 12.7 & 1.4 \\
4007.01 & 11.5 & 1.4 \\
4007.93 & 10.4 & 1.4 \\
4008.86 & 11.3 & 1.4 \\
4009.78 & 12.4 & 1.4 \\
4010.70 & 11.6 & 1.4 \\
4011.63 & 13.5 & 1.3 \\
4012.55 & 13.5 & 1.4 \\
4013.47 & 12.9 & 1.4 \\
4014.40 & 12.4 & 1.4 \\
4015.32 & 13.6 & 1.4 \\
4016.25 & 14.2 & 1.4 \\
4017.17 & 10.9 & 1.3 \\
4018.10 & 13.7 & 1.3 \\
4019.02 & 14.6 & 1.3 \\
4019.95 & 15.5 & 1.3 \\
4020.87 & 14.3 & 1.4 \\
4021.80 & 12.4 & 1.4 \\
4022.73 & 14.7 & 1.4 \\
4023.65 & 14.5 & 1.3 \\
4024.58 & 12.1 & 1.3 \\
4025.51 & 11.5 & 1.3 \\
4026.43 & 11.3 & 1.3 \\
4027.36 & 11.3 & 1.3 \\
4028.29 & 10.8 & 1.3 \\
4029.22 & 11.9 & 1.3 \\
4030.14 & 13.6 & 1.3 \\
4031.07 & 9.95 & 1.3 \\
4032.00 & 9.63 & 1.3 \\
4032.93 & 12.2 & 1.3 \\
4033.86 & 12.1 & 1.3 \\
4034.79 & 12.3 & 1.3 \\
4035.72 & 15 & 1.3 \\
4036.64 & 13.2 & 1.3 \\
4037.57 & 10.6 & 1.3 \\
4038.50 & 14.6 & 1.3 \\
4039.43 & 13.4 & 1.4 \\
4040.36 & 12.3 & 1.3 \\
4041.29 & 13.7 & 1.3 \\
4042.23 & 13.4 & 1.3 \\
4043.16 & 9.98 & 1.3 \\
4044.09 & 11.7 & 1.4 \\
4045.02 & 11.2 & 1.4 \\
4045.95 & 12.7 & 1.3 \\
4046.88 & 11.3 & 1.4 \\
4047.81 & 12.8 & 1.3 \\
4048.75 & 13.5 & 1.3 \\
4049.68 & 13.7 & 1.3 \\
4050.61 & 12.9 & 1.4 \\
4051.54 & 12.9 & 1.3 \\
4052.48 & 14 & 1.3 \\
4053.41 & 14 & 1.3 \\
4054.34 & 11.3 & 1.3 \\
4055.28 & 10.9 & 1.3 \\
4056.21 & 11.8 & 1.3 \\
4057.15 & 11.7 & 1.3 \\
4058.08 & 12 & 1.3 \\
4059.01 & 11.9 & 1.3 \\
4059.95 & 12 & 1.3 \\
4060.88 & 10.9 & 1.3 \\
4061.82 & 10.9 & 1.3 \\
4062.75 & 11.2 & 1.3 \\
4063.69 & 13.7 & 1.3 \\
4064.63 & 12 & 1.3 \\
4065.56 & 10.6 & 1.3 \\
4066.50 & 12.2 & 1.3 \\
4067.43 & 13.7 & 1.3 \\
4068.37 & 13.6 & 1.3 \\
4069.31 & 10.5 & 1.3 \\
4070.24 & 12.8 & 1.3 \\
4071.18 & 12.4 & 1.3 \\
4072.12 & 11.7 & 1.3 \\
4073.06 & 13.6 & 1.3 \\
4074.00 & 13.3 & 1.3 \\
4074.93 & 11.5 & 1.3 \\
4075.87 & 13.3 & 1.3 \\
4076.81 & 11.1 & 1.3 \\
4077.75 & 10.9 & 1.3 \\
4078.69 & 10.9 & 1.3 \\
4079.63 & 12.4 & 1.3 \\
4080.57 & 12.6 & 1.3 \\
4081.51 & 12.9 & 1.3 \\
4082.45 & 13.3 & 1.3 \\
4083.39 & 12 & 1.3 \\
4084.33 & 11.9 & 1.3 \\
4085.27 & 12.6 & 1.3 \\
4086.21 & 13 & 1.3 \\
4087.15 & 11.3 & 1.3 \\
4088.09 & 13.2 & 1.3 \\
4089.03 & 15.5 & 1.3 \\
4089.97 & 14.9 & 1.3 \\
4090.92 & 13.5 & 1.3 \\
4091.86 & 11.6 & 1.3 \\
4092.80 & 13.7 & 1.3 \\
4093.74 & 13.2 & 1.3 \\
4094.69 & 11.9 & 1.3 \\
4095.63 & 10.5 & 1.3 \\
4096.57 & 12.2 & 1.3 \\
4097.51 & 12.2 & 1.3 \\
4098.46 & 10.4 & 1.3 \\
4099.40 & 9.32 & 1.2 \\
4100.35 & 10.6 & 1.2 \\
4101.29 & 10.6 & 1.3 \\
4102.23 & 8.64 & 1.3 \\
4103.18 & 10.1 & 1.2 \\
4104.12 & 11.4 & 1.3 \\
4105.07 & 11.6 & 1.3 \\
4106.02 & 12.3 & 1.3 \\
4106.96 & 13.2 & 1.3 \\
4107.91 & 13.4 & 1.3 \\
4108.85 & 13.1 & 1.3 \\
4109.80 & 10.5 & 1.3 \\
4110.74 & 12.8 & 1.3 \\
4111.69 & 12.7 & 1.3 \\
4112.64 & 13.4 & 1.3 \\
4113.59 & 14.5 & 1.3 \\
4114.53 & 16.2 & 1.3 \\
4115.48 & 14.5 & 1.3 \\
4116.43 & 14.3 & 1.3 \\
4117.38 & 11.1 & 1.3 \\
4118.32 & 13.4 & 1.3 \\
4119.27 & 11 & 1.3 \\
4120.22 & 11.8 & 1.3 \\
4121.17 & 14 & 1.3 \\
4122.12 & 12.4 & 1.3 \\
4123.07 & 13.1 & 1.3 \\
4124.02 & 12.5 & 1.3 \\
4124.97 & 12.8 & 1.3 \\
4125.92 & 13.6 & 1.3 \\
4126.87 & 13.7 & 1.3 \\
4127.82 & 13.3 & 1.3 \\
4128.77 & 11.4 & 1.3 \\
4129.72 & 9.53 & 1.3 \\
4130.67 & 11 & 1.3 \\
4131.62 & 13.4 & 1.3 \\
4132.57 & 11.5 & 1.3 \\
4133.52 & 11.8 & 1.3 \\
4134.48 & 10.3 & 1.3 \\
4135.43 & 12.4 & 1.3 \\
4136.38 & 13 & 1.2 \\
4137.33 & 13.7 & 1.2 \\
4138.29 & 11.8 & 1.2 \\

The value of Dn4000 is 1.68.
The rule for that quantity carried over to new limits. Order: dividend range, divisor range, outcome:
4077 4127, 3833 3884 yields 1.79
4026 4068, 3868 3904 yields 1.66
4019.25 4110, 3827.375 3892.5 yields 1.82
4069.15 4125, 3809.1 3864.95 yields 1.89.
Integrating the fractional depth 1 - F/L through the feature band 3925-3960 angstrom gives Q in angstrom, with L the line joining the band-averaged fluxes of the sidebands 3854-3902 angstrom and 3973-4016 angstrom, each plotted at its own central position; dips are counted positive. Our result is 9.1 angstrom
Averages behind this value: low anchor 8.15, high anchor 11.6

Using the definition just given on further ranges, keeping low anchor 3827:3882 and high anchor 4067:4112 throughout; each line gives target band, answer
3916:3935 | 4.7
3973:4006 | -3.7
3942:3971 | 3.8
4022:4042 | -2.5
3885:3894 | 1.2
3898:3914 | -1.9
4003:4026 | -4.6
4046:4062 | -1.2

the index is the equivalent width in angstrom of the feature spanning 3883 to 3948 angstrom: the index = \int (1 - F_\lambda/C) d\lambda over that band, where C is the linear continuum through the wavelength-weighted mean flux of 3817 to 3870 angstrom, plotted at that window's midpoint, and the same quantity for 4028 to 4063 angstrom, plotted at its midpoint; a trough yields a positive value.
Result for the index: 9.1 angstrom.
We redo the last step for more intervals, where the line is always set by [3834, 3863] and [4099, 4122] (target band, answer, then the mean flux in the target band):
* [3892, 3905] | -1.14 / 9.41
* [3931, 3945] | 6.05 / 5.31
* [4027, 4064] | -3.50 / 12.2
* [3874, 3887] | 1.96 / 7.08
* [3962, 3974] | 5.18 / 5.59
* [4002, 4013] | -1.73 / 12.2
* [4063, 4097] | -2.13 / 12.5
